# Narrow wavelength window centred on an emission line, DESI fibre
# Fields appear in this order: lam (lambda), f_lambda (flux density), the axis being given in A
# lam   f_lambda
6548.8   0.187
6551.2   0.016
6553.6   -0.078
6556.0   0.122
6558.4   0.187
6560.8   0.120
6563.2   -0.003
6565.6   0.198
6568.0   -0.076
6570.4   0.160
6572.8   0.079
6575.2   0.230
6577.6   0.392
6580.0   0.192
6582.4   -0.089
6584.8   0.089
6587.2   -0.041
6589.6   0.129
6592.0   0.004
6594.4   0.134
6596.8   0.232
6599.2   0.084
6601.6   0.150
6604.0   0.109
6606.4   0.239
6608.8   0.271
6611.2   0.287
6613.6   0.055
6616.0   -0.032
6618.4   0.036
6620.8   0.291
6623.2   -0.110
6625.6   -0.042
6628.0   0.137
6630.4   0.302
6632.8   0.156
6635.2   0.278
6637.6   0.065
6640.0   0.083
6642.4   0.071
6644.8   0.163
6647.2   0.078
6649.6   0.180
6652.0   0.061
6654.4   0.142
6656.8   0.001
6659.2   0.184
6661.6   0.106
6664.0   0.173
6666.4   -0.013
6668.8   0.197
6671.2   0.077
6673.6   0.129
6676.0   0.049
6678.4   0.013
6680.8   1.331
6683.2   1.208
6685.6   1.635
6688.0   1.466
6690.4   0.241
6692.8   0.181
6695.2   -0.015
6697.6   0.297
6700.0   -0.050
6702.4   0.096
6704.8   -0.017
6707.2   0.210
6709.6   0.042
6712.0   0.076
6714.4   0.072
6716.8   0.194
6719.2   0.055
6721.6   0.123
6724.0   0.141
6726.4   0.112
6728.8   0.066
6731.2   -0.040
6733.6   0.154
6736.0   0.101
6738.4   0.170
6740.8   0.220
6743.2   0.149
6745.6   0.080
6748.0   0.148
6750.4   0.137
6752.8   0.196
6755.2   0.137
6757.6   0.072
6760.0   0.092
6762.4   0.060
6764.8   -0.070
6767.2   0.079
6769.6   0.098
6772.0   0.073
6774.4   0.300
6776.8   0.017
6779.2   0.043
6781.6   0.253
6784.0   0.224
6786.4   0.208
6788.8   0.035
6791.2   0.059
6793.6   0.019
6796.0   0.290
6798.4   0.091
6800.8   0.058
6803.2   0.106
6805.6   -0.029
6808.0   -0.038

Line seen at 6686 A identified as [O II] 3727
